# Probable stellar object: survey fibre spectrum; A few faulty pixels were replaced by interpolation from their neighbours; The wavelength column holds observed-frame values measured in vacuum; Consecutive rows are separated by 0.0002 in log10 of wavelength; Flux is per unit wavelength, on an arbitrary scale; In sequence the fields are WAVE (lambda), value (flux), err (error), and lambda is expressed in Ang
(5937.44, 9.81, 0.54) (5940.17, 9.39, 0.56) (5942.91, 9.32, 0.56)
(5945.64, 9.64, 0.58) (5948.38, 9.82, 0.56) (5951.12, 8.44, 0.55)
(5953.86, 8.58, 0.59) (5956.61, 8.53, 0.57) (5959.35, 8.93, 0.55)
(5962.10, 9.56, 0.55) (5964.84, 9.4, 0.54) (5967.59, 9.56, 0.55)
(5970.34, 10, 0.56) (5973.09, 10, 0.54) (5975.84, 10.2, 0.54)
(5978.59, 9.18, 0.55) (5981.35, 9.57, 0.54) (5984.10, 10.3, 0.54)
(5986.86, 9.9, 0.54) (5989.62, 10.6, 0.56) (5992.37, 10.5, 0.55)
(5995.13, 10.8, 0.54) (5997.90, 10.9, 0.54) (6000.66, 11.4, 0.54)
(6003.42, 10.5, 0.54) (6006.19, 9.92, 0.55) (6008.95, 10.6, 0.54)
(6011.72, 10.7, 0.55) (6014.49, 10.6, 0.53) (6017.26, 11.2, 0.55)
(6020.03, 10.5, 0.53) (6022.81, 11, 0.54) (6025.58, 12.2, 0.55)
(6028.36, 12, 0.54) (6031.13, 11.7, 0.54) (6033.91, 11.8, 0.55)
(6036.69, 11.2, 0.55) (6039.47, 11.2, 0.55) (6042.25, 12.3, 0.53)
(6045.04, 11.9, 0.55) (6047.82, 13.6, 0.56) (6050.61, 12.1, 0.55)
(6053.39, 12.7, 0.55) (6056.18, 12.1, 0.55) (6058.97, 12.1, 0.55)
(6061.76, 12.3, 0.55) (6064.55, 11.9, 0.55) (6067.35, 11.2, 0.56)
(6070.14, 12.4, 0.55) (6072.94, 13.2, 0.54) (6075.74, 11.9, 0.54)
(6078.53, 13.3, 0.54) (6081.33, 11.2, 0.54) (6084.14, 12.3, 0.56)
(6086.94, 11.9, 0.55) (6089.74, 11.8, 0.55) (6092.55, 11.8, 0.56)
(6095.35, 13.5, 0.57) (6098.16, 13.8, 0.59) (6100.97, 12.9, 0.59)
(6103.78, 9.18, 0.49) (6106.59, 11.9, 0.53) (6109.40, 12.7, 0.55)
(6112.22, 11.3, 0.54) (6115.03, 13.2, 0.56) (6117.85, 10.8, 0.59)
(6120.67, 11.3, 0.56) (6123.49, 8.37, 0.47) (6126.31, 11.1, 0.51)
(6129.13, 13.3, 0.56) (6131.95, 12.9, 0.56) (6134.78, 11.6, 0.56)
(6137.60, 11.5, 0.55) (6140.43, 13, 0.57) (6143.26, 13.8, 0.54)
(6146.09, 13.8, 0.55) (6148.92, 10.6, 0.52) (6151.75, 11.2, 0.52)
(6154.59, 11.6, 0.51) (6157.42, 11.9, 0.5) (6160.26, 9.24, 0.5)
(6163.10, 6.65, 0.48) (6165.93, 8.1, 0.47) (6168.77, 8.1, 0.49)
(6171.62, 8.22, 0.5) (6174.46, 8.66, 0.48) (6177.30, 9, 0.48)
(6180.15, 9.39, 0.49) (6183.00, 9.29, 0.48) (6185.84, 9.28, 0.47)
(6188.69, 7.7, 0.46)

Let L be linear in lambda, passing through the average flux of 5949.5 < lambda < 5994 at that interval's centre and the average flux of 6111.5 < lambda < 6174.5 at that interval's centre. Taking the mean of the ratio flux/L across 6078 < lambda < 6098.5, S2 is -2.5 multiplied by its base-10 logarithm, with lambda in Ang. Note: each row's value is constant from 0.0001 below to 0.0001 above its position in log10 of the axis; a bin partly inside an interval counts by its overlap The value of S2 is -0.176 mag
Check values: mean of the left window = 9.59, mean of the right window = 10.9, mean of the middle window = 12.3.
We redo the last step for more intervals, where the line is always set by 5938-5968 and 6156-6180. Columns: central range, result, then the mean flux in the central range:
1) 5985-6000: -0.160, 10.6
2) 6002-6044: -0.227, 11.2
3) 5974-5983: -0.062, 9.69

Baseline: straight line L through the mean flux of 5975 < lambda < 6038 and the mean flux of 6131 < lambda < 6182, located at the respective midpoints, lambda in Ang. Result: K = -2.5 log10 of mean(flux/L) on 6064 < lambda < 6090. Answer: -0.14 mag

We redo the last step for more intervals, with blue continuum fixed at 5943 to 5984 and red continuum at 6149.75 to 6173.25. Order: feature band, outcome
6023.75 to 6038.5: -0.24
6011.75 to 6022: -0.15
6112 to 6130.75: -0.21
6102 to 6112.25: -0.20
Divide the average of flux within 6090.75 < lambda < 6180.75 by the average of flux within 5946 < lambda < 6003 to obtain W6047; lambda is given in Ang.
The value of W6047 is 1.13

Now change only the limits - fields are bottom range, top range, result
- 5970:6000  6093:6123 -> 1.17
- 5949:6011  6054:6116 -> 1.23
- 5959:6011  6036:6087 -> 1.20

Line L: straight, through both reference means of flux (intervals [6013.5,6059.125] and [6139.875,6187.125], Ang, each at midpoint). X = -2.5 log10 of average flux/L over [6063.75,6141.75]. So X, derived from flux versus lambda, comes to -0.10 mag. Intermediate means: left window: 11.8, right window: 10.1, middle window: 12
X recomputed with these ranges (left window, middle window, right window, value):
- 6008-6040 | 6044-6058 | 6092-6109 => -0.08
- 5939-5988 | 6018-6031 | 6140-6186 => -0.19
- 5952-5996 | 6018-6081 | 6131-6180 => -0.19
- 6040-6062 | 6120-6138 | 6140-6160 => 0.06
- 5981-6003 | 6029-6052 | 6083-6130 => -0.08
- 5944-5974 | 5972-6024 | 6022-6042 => 0.01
